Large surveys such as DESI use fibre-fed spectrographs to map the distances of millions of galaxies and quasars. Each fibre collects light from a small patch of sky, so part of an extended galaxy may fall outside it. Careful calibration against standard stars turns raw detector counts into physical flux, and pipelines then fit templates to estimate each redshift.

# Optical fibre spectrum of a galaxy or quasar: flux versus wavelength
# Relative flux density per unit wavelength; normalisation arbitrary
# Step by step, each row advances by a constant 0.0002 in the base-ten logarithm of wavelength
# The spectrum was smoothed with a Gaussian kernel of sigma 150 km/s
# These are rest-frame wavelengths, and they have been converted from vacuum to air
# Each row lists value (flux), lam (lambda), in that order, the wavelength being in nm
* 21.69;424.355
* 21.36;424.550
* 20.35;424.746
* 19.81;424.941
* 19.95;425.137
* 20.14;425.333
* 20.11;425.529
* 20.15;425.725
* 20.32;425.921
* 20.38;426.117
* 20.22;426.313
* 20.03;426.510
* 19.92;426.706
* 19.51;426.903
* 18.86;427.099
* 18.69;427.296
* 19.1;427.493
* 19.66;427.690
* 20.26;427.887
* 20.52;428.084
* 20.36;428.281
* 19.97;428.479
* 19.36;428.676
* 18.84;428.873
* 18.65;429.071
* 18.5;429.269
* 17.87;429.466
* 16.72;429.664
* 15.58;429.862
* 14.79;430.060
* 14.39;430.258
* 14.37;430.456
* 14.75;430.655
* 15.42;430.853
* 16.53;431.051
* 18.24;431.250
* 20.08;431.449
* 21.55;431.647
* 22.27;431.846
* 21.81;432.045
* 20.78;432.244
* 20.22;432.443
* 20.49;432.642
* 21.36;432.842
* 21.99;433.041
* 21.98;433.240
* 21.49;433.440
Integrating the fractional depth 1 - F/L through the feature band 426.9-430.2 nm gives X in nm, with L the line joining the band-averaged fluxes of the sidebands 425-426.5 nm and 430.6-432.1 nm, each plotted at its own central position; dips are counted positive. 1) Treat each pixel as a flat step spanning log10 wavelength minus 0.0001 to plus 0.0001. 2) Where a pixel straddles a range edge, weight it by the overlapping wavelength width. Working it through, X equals 0.16 nm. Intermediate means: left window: 20.2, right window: 18.9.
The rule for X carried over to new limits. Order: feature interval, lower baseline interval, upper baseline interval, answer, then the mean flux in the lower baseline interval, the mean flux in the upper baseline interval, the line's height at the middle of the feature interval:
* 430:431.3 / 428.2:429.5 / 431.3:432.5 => 0.31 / 19.1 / 21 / 20.3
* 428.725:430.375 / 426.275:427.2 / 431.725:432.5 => 0.29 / 19.7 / 21.3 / 20.5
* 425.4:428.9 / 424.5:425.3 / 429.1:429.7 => -0.13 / 20.3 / 17.9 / 19.1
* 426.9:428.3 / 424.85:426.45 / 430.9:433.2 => 0.04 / 20.1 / 20.4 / 20.2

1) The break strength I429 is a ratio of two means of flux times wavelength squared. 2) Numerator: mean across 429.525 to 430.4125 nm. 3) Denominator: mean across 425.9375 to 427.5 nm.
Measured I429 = 0.8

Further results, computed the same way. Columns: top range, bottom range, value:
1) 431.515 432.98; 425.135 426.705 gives 1.08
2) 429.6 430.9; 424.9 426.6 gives 0.77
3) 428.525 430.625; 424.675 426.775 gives 0.86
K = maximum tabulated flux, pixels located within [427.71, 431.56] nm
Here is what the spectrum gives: 20.52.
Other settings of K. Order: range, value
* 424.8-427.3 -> 20.38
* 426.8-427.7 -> 19.66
